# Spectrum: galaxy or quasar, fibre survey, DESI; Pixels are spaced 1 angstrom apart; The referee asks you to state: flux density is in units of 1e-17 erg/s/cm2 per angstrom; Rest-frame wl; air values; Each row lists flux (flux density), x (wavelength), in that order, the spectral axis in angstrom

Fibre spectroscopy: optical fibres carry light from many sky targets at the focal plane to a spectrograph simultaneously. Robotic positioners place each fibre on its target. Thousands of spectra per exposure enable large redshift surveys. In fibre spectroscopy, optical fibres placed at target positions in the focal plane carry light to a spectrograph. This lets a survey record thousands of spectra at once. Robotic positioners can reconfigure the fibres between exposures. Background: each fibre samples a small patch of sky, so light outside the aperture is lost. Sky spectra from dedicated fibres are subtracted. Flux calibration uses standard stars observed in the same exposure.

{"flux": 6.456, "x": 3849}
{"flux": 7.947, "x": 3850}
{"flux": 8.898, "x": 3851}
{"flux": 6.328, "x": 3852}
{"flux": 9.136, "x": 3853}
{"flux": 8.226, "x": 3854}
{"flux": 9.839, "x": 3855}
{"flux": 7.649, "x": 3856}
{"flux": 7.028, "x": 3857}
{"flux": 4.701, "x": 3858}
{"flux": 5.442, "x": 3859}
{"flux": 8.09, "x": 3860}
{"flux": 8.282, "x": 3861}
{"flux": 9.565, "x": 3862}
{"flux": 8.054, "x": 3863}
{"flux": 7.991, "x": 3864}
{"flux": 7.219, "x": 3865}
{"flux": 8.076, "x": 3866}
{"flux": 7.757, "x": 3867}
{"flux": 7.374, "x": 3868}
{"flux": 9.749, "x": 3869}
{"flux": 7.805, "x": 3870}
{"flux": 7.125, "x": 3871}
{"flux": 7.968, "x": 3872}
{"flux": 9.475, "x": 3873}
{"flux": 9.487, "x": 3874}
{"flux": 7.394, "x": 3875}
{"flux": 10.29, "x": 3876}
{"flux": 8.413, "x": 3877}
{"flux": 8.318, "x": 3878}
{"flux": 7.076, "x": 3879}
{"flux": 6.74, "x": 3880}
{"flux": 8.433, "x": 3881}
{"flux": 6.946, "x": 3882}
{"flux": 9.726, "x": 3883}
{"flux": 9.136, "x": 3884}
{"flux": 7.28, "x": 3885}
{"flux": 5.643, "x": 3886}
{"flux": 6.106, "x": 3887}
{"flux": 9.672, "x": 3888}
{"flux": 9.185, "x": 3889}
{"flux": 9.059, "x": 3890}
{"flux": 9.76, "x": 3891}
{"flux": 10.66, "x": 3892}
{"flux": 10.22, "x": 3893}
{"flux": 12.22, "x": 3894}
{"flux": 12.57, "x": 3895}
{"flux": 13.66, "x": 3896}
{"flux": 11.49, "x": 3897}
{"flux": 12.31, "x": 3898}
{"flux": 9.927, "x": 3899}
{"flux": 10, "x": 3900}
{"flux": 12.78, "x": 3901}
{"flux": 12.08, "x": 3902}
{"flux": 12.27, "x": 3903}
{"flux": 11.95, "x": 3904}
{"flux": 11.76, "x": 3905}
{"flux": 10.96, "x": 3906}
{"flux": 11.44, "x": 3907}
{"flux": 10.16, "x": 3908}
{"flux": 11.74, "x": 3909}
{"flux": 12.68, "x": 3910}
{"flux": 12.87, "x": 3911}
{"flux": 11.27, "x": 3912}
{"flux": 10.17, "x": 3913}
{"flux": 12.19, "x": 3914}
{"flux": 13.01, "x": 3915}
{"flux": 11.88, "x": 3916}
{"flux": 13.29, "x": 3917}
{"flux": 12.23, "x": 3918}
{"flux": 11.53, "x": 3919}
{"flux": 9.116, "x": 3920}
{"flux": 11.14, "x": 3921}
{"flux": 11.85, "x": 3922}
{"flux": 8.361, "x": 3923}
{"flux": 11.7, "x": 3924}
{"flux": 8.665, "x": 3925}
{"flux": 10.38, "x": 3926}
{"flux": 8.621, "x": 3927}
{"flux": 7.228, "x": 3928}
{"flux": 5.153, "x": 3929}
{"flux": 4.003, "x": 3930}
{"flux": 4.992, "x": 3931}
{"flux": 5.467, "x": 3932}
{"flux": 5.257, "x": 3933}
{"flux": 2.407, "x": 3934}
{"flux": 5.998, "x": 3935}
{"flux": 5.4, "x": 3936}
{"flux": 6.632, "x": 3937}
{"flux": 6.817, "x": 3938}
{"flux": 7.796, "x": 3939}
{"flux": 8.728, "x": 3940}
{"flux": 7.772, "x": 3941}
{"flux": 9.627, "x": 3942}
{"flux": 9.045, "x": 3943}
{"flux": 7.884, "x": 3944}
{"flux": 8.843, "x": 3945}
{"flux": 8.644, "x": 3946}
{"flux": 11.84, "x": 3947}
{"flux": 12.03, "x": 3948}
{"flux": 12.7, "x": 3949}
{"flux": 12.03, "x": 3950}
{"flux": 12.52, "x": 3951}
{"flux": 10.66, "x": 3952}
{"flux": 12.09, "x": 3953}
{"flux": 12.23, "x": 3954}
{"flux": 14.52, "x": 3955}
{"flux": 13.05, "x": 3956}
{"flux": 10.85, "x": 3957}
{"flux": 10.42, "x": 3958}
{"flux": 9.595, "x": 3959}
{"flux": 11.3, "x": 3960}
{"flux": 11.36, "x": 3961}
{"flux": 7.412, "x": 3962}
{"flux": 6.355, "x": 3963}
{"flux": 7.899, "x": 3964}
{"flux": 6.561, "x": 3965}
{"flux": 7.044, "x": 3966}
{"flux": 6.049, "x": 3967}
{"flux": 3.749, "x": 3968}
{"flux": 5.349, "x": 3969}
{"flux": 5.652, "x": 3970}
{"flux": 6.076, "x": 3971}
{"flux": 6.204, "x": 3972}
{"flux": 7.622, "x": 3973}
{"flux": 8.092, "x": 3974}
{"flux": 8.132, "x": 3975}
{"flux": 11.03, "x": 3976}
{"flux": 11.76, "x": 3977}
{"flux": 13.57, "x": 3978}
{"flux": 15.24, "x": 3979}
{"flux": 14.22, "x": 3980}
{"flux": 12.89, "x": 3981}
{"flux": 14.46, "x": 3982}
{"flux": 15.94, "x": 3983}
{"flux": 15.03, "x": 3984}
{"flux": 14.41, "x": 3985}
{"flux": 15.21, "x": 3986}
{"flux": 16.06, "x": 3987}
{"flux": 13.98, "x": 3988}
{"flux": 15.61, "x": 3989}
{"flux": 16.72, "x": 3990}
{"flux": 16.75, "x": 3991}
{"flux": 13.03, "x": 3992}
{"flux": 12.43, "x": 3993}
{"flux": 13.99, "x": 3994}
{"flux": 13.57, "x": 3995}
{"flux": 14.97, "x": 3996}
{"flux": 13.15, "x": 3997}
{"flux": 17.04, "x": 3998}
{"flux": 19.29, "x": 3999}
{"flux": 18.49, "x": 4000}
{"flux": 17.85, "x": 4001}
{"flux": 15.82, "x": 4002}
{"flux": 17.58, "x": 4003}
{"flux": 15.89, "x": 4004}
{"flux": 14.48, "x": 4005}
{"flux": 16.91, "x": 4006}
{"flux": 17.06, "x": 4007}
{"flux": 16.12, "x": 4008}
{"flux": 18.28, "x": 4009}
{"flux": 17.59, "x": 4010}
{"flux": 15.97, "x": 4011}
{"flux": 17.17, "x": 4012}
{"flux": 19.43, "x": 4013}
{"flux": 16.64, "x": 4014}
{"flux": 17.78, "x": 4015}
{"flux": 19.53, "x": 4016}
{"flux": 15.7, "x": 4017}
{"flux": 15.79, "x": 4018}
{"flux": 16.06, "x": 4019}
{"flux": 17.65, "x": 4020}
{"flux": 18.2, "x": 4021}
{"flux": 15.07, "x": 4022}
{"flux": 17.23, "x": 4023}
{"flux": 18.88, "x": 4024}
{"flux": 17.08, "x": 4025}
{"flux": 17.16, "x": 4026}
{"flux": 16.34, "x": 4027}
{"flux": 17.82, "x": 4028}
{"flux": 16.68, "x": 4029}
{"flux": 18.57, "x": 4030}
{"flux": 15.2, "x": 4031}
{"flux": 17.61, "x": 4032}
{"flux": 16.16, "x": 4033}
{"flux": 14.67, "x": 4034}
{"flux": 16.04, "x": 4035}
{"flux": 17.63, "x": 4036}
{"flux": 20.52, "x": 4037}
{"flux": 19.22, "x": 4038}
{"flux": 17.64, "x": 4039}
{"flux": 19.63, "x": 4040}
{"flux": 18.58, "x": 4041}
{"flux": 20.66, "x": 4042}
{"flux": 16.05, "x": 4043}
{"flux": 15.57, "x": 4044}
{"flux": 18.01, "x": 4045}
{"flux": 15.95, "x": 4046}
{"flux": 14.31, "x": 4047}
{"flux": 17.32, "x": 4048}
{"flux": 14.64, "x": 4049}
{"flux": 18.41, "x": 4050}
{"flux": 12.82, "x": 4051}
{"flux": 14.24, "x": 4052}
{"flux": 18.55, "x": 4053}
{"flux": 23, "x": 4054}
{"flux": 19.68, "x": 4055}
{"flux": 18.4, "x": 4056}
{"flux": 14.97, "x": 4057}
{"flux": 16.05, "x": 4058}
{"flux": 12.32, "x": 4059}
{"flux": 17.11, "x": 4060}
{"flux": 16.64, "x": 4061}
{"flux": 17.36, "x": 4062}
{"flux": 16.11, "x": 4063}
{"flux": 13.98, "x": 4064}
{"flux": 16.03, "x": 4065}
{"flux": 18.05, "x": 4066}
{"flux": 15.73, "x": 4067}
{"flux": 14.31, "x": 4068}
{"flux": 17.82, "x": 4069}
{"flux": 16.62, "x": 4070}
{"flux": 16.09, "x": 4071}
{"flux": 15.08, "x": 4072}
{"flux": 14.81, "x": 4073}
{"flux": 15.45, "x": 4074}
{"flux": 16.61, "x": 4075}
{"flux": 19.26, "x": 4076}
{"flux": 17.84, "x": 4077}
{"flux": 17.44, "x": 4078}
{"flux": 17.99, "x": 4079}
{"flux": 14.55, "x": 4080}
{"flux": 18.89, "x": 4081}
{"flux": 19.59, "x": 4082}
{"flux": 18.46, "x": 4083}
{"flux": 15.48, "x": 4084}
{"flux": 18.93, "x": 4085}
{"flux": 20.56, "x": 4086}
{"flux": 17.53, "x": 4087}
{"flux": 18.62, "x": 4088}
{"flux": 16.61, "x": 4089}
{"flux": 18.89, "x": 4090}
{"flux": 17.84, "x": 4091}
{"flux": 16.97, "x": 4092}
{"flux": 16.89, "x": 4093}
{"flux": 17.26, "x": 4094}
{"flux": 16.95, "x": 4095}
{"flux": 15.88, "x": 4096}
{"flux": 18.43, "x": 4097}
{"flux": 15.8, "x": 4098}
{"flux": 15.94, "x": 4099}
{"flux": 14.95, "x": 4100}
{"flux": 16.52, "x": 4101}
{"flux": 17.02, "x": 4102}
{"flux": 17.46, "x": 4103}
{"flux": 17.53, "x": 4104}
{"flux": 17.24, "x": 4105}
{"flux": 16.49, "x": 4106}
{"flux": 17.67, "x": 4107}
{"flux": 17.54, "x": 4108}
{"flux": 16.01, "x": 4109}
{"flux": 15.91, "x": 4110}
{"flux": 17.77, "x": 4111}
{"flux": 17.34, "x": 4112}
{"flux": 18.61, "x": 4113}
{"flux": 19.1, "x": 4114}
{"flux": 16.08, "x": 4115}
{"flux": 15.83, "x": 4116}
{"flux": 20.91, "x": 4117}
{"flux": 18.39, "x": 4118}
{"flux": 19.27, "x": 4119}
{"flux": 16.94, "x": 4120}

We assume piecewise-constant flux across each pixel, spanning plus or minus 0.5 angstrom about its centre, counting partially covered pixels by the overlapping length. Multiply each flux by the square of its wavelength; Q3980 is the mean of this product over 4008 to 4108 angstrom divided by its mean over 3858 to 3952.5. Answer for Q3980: 2.0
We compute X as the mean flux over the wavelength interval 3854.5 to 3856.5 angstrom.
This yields 8.74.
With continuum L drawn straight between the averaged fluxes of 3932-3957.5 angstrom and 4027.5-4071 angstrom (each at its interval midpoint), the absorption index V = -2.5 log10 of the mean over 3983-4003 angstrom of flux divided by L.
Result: -0.21 mag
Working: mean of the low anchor 9.34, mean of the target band 15.5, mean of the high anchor 16.9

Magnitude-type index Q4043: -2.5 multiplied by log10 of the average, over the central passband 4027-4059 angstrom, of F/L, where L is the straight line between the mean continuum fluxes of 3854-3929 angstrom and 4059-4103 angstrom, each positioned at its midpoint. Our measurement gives -0.11 mag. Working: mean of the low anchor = 9.61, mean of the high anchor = 16.9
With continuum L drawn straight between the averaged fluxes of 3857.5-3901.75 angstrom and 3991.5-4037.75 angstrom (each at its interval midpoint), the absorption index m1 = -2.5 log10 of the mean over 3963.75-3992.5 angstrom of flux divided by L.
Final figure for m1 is 0.29 mag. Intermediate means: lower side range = 8.86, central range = 11.2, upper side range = 16.7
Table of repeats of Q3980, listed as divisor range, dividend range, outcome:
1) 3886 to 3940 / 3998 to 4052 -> 1.85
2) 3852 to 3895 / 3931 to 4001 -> 1.36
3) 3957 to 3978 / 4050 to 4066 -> 2.15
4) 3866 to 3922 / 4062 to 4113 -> 1.85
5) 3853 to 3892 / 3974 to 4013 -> 1.99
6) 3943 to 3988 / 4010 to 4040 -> 1.68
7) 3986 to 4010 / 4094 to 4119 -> 1.14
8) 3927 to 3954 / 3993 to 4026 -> 2.10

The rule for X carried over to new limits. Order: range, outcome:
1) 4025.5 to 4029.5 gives 17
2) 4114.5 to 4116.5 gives 16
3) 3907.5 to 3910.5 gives 11.5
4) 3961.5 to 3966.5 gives 7.05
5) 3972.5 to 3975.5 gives 7.95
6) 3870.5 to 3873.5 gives 8.19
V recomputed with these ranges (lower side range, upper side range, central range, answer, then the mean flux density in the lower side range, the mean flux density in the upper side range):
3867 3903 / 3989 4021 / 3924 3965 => 0.41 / 9.34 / 16.4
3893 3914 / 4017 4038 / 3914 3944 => 0.44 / 11.7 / 17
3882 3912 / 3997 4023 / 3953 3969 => 0.47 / 10.6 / 17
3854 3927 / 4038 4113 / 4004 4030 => -0.16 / 9.68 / 17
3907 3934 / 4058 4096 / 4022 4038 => -0.17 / 9.7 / 16.9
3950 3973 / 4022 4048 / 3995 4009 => -0.21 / 8.99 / 17.3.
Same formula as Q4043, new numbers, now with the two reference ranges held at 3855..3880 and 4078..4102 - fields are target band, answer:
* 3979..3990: -0.16 mag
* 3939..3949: 0.18 mag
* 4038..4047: -0.15 mag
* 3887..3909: -0.19 mag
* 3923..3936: 0.49 mag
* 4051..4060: -0.07 mag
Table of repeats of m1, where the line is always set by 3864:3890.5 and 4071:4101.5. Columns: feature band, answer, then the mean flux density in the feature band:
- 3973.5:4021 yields -0.16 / 15.4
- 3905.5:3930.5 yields -0.07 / 10.5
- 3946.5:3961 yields -0.04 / 11.8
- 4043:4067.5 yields -0.04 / 16.5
